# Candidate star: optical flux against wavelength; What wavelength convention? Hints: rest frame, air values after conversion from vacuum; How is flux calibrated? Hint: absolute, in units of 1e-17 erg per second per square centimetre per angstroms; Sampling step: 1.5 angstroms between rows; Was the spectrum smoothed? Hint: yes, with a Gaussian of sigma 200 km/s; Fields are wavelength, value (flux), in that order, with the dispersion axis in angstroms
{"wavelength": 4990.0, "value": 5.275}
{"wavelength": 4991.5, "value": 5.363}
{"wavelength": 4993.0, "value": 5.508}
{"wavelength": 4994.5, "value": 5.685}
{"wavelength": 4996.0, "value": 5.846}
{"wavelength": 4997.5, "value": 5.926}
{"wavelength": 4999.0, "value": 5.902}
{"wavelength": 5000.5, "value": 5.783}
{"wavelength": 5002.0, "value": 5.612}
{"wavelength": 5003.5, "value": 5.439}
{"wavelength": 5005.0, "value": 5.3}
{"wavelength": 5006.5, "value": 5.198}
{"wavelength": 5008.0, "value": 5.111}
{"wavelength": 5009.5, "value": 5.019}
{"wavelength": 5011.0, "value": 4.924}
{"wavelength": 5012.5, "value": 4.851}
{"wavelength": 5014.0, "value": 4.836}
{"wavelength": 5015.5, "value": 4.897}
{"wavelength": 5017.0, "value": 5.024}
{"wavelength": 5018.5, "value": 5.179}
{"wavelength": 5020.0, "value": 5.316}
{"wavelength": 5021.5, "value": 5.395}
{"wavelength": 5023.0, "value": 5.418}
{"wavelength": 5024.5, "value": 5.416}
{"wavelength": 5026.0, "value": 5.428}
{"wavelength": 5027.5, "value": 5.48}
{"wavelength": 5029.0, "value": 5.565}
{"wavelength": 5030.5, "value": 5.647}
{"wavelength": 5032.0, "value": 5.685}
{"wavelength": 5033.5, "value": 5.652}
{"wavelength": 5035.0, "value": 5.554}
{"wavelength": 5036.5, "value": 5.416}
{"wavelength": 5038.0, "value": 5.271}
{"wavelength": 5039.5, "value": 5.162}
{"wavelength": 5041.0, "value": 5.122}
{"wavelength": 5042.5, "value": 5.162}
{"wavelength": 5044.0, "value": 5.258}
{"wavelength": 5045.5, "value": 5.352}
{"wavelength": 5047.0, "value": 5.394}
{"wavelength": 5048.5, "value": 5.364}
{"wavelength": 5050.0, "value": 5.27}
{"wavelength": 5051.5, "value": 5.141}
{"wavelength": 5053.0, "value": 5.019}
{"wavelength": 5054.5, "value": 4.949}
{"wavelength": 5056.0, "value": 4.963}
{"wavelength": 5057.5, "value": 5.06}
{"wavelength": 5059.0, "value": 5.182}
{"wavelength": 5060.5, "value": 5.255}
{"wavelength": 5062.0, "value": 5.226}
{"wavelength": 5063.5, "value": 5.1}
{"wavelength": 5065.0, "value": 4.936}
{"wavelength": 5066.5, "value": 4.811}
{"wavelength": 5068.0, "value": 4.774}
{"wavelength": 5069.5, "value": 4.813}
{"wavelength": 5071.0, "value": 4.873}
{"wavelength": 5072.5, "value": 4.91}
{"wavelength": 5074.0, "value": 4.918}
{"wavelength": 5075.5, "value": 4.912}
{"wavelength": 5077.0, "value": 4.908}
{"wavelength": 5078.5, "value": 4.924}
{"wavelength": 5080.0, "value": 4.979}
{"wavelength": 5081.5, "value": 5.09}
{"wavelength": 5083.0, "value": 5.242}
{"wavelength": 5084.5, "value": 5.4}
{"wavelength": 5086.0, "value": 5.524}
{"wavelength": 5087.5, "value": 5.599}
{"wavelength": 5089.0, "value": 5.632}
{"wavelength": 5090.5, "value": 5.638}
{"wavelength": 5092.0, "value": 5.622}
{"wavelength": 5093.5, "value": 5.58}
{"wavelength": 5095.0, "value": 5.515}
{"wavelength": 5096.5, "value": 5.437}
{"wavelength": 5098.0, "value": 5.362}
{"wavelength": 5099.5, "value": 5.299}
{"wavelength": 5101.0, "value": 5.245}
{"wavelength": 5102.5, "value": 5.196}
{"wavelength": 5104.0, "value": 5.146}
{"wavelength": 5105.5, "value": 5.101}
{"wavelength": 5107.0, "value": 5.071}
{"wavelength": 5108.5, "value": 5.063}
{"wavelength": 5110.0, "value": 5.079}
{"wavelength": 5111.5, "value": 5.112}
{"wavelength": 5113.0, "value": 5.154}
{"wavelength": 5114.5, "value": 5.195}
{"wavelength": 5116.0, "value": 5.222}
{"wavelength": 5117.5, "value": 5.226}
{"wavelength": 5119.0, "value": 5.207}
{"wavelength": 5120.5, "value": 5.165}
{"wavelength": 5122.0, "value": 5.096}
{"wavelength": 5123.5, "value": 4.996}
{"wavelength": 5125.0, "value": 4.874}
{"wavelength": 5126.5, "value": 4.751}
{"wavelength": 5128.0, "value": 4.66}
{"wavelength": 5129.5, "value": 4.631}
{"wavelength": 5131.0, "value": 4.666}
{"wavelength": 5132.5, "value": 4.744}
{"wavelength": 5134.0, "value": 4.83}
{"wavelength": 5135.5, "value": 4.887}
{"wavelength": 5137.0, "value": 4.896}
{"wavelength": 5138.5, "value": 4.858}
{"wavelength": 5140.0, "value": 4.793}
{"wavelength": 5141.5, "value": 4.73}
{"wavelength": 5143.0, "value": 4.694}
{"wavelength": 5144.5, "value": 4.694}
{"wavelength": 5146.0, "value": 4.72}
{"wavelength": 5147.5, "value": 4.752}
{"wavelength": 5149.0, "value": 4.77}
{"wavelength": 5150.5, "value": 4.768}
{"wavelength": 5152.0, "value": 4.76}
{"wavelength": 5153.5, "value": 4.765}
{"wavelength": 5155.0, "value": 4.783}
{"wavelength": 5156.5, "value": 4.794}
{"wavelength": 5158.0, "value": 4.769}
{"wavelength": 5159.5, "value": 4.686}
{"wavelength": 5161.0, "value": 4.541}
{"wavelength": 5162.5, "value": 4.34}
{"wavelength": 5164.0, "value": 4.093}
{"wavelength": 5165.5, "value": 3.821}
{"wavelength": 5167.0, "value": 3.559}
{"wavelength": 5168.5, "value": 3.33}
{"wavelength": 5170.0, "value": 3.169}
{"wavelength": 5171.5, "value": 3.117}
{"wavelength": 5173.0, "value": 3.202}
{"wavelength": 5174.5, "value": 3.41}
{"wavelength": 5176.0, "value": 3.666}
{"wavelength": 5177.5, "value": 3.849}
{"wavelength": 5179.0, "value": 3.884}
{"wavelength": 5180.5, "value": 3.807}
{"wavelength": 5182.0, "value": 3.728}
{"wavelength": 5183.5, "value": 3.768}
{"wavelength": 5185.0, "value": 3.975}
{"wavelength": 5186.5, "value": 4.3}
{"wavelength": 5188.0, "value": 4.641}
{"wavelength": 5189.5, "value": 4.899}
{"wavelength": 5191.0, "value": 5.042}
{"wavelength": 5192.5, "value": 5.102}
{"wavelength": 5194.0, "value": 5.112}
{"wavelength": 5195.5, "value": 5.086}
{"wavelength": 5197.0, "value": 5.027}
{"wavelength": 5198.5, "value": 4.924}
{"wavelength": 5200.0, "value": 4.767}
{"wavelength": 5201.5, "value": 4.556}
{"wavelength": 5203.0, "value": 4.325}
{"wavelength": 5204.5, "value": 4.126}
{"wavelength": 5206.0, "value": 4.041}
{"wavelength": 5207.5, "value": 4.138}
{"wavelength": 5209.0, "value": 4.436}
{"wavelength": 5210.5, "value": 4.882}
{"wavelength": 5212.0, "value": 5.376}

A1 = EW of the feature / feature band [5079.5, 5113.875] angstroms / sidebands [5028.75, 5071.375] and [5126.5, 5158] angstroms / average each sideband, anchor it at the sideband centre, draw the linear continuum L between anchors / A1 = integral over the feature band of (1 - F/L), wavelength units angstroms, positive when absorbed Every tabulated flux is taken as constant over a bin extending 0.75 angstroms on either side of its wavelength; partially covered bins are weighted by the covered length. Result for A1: -2.3 angstroms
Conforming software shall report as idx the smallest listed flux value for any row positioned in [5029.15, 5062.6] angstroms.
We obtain 4.949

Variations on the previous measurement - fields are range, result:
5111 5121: 5.112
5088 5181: 3.117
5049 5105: 4.774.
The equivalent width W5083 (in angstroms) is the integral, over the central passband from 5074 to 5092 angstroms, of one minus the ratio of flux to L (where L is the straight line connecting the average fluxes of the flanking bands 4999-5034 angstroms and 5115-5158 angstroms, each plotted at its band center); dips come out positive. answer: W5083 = -0.72 angstroms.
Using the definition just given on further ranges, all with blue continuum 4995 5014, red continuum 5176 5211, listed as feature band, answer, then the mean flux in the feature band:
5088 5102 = -1.55 angstroms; 5.48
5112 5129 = -0.85 angstroms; 5.04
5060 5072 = 0.27 angstroms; 4.97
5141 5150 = -0.10 angstroms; 4.73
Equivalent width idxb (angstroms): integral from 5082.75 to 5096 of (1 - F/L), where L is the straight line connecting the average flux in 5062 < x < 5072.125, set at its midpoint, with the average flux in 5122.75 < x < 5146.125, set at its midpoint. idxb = -1.8 angstroms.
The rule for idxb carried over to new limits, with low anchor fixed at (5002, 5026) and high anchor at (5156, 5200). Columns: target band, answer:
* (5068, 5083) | -0.4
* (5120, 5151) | -2.4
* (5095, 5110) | -1.8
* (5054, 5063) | -0.4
